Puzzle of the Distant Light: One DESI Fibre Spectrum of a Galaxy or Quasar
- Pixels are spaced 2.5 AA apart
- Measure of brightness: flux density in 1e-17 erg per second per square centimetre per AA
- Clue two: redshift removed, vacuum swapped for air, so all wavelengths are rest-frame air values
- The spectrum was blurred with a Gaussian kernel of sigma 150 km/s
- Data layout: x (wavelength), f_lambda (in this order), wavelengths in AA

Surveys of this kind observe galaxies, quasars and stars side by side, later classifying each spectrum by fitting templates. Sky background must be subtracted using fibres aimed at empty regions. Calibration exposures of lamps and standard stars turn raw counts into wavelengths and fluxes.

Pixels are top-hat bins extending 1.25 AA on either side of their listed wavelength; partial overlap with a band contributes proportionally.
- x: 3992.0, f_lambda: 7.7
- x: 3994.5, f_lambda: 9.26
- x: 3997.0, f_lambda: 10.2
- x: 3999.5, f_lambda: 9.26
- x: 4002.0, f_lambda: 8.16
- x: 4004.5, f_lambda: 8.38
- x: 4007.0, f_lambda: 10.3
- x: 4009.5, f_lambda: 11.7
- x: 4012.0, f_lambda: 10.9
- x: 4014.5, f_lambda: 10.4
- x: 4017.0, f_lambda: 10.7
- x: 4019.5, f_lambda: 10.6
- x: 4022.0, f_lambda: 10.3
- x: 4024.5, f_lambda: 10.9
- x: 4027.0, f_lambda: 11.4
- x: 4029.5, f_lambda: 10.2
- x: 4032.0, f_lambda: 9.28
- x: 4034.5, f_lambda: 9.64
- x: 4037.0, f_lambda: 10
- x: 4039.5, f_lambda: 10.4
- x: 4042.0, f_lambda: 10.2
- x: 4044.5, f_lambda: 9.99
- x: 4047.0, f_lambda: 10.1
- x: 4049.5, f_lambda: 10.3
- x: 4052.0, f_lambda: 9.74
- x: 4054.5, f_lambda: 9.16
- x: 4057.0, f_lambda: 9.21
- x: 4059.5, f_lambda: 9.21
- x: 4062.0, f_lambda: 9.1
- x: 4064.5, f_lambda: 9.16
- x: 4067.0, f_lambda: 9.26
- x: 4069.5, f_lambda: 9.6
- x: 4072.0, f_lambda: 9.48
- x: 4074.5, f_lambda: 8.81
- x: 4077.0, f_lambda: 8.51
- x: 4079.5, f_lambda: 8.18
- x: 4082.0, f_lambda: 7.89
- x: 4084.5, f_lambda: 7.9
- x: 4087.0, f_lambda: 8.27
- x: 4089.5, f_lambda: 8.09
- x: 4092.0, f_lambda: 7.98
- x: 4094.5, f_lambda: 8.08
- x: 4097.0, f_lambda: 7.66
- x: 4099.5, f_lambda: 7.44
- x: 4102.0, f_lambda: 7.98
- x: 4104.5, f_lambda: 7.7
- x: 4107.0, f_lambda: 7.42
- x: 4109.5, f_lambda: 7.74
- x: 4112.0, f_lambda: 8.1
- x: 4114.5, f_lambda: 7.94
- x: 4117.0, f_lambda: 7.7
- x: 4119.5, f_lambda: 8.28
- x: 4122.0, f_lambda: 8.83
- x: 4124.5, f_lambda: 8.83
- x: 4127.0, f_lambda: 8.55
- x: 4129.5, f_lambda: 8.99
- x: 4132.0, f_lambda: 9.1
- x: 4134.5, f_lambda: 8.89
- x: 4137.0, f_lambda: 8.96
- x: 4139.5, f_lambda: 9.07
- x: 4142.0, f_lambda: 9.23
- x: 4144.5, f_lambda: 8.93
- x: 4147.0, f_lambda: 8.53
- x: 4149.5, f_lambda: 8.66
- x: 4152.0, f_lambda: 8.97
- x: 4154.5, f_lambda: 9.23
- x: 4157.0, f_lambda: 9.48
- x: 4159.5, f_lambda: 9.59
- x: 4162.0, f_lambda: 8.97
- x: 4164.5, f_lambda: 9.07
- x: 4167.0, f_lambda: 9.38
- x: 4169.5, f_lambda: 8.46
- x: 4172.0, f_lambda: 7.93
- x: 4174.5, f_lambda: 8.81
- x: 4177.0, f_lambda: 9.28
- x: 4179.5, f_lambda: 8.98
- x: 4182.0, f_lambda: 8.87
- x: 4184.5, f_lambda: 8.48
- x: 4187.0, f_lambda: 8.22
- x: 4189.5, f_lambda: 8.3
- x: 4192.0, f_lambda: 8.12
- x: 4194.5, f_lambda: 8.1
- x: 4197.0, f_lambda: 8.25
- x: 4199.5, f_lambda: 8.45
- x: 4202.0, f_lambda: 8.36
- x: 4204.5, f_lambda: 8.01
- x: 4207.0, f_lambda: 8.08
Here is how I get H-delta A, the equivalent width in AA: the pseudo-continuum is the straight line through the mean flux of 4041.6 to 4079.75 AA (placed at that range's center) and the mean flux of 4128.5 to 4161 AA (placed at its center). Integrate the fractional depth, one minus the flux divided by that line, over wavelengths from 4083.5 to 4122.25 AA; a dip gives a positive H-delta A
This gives 5.4 AA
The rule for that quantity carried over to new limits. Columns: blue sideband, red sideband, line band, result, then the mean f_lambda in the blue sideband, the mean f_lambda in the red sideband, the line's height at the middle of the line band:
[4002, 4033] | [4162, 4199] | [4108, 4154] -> 2.5 AA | 10.3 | 8.6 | 9.13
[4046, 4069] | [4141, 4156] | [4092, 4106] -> 2.2 AA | 9.47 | 8.93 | 9.22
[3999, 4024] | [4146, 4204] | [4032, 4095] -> 3.5 AA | 10.1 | 8.71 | 9.67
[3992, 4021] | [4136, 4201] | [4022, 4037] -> -0.8 AA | 9.89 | 8.78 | 9.73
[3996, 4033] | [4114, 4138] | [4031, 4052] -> -0.4 AA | 10.2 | 8.62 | 9.81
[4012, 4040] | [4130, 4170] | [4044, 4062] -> 0.8 AA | 10.4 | 9.04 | 10.1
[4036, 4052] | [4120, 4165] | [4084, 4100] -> 2.7 AA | 10.1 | 8.98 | 9.57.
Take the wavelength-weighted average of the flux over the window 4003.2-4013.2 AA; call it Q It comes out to 10.3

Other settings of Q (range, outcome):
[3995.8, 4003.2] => 9.21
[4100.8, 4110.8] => 7.71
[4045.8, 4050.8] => 10.2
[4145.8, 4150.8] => 8.6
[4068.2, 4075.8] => 9.29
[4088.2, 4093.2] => 8.04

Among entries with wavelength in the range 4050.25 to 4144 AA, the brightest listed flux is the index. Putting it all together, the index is 9.74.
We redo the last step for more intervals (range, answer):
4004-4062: 11.7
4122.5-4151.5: 9.23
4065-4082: 9.6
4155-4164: 9.59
